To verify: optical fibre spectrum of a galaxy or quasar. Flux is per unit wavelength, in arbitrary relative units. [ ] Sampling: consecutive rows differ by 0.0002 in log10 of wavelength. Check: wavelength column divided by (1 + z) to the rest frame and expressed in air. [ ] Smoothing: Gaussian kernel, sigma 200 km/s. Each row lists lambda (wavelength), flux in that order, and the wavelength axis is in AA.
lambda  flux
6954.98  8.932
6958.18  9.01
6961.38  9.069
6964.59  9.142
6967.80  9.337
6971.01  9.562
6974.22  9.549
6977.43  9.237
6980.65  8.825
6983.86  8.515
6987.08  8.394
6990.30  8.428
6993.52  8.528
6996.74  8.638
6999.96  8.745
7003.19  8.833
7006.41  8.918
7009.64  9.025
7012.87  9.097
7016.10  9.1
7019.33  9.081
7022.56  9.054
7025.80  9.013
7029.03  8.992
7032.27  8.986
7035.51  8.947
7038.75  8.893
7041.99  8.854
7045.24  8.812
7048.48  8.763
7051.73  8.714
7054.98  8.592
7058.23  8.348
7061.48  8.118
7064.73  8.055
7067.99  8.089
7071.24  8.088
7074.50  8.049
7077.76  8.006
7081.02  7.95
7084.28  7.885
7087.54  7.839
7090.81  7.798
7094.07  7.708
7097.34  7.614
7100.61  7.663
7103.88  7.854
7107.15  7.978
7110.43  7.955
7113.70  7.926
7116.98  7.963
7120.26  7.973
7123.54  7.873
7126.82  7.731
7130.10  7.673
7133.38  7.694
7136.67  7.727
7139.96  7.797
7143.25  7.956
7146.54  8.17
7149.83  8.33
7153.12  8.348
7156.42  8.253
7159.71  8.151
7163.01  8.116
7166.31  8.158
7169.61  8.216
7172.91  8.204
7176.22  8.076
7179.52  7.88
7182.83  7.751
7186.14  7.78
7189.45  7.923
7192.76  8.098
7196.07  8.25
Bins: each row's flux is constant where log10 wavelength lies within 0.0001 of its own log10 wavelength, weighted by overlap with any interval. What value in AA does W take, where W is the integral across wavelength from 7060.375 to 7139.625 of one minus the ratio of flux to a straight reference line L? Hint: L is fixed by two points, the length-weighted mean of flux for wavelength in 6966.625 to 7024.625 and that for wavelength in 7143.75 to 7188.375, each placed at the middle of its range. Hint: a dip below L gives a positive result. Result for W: 5.13 AA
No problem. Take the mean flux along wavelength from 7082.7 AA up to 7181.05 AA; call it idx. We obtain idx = 7.95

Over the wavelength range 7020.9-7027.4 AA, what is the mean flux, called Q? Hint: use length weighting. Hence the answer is 9.03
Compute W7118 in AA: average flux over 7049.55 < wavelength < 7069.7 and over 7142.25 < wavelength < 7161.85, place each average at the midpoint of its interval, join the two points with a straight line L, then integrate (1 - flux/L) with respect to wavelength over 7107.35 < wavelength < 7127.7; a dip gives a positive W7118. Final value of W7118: 0.8 AA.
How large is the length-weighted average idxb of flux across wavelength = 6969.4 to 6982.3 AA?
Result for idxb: 9.29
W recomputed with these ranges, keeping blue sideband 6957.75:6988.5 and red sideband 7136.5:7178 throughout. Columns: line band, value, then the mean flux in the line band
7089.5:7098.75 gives 0.8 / 7.71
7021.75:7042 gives -0.5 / 8.97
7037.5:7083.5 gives 1.4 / 8.37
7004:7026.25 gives -0.5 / 9.04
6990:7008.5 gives 0.5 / 8.71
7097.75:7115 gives 1.1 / 7.86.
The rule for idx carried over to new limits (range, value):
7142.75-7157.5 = 8.23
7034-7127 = 8.14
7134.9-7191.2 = 8.05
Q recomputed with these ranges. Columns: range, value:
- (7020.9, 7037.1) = 9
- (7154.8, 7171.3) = 8.18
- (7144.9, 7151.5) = 8.26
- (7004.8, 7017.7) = 9.03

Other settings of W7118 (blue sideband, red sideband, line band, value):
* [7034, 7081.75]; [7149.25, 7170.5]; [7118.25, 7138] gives 1.2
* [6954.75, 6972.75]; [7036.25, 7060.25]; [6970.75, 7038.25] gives 0.4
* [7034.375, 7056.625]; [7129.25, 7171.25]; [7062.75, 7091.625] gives 2.0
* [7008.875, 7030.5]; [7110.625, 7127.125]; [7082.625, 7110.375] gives 1.2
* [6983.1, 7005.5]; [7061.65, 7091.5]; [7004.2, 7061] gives -3.9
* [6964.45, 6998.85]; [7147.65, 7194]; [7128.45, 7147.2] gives 0.9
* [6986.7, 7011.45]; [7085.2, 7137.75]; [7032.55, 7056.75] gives -1.3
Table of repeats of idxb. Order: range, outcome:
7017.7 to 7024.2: 9.07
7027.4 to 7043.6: 8.94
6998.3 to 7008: 8.83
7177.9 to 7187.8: 7.8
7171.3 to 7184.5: 7.97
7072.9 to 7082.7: 8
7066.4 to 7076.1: 8.08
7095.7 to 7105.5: 7.71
